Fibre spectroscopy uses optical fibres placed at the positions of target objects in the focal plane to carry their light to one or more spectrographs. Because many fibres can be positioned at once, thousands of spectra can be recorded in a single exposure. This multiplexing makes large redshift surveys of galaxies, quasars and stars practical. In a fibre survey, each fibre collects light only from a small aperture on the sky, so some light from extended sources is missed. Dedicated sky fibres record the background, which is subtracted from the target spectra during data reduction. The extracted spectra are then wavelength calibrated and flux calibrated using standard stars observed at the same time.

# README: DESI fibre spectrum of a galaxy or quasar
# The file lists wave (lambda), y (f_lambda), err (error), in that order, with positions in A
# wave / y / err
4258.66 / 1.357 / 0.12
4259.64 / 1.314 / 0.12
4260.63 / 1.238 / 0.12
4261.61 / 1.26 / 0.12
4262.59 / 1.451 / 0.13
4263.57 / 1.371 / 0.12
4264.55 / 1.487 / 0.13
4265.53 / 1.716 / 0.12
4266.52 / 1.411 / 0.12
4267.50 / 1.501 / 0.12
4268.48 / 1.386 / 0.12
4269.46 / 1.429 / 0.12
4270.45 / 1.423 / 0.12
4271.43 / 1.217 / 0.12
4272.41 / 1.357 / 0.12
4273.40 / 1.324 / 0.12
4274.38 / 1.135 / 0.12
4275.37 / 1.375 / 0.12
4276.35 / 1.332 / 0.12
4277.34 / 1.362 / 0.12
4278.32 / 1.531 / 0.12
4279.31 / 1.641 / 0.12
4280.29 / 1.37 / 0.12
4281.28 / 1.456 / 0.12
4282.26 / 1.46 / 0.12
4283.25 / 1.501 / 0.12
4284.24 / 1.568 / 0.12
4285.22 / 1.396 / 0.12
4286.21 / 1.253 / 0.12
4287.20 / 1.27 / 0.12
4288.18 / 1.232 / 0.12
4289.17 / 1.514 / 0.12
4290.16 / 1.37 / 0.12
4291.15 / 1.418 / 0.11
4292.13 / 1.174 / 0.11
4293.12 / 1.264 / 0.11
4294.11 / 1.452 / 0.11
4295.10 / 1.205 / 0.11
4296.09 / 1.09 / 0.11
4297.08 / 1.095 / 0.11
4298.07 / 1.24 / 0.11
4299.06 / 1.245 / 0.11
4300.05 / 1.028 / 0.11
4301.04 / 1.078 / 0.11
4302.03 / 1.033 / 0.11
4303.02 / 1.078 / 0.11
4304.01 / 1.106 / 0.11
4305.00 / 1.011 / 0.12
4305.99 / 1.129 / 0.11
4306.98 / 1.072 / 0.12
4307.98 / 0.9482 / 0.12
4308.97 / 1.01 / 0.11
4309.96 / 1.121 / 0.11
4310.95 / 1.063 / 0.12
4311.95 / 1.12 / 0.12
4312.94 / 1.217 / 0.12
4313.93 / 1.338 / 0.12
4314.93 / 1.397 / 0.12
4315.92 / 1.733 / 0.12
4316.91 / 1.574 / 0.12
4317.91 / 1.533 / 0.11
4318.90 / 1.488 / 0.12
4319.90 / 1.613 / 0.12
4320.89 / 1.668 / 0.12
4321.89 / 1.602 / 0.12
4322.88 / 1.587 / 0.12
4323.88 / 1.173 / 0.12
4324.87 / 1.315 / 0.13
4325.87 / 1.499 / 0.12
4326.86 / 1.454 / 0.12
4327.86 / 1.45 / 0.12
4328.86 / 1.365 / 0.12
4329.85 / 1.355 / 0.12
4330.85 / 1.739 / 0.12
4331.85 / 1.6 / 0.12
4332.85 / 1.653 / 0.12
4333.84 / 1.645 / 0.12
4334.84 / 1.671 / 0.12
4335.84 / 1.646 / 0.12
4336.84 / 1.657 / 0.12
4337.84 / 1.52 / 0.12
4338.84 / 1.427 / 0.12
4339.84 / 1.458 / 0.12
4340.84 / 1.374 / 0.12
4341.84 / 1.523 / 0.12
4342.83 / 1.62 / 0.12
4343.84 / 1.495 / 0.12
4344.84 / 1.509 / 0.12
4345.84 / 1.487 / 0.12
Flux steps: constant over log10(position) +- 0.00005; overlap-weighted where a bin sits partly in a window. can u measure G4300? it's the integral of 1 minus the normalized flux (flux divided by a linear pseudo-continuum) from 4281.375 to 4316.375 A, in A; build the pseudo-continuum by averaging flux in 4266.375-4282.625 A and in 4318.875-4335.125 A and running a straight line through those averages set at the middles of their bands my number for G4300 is 5.2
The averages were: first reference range 1.39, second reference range 1.52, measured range 1.24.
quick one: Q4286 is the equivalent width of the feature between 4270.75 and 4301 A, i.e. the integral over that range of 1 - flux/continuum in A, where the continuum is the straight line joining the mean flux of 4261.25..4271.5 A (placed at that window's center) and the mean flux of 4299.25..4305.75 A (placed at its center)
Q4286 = -2.2 A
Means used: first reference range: 1.43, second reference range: 1.07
